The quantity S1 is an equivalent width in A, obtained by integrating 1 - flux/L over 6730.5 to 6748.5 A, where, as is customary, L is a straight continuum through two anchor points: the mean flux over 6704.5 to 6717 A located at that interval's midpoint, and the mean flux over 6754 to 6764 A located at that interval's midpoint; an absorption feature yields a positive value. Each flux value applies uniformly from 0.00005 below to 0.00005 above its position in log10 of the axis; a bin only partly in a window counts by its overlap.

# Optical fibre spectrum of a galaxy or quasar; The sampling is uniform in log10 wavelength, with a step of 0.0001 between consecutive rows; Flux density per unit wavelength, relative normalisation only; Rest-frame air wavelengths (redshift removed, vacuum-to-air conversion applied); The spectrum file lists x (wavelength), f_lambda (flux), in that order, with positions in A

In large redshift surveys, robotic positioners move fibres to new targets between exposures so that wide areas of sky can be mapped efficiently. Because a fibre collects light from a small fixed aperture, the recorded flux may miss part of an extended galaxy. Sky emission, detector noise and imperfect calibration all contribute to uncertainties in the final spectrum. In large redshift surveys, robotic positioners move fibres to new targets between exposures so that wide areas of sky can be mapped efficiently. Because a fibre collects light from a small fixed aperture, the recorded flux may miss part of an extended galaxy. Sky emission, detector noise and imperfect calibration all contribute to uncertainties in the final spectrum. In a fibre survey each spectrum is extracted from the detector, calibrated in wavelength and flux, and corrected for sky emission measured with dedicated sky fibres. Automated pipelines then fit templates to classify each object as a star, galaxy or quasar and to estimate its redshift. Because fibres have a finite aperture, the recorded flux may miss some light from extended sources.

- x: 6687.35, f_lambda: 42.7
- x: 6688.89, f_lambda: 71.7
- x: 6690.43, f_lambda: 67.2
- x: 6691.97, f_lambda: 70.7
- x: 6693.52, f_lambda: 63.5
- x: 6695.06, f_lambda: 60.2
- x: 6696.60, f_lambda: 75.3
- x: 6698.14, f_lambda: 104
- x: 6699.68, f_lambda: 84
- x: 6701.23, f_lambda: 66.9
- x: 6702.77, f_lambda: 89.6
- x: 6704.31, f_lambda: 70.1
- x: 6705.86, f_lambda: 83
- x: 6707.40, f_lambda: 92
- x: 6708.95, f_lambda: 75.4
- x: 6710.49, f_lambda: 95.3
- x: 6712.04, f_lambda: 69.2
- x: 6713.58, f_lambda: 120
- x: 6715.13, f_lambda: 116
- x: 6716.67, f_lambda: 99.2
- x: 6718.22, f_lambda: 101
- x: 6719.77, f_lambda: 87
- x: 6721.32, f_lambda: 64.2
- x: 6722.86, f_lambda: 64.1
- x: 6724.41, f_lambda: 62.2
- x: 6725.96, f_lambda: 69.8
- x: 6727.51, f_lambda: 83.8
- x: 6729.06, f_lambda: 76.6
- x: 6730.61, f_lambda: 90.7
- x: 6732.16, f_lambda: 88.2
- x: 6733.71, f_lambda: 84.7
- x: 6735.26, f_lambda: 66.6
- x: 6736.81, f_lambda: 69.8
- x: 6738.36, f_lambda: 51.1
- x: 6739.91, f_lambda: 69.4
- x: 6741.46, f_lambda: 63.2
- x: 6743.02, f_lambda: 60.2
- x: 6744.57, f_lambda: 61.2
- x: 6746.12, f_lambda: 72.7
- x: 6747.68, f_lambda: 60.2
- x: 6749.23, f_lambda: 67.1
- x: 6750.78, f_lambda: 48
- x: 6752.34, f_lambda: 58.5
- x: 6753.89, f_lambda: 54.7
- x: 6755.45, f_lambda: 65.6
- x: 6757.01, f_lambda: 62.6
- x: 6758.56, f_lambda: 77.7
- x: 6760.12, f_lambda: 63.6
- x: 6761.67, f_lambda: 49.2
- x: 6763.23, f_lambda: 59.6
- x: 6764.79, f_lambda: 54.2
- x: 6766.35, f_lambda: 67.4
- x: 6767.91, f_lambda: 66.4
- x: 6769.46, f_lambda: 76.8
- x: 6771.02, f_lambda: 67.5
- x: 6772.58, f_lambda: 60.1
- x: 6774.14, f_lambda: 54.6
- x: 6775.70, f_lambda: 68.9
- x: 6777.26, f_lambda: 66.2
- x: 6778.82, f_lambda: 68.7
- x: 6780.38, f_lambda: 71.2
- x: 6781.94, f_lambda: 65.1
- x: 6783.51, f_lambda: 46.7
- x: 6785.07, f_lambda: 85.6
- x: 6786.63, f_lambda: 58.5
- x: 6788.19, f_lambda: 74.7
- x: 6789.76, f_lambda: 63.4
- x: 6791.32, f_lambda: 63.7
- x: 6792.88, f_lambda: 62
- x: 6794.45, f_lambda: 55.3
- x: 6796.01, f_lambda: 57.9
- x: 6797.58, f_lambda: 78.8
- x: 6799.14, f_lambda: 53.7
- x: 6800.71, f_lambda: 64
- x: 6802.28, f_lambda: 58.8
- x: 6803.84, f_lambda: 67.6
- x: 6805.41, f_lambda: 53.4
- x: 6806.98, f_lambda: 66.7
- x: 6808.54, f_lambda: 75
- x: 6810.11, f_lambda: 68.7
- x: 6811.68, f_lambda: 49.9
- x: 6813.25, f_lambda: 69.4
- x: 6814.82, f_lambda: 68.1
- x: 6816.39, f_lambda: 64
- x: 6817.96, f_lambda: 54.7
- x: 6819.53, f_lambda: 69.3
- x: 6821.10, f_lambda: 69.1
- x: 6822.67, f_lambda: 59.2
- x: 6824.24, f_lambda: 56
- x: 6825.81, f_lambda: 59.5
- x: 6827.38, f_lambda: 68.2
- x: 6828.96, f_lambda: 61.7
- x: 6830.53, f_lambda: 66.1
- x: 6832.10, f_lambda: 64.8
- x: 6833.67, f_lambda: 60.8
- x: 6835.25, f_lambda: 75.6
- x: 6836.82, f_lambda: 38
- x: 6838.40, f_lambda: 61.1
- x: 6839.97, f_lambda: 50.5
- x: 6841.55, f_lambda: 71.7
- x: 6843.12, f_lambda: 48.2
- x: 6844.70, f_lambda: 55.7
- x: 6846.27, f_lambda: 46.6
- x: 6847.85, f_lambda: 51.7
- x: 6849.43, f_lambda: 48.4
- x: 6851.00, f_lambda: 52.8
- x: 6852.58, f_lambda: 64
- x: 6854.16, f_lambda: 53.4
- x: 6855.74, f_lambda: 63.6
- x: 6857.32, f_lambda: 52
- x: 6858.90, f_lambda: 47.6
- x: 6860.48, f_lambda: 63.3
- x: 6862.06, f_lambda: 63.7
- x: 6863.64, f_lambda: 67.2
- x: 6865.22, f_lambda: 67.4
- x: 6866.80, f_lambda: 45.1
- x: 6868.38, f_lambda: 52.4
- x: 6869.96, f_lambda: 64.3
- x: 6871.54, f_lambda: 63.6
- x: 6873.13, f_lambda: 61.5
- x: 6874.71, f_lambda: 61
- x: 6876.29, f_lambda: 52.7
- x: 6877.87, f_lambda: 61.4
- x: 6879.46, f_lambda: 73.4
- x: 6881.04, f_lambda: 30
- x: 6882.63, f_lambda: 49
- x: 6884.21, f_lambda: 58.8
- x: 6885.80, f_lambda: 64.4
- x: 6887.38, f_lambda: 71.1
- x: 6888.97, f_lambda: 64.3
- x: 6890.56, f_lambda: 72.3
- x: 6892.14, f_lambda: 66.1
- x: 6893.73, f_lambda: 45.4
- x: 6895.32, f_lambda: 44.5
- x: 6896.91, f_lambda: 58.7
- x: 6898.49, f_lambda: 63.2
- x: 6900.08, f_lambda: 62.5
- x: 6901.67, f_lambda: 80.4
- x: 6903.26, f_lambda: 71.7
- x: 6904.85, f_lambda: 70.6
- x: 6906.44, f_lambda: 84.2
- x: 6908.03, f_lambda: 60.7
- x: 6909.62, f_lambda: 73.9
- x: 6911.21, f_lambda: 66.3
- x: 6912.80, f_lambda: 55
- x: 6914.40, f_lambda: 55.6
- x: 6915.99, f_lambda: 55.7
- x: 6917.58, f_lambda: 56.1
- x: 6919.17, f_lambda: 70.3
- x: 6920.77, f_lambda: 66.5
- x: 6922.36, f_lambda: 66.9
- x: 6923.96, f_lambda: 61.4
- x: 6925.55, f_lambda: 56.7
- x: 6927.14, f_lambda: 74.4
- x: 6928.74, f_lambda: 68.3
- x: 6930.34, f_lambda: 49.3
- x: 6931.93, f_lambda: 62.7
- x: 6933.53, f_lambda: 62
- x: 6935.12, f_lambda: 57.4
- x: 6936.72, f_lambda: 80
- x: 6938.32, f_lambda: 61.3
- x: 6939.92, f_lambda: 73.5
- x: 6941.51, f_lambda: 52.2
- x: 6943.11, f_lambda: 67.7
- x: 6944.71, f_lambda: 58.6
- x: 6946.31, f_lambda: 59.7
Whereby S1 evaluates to 1.4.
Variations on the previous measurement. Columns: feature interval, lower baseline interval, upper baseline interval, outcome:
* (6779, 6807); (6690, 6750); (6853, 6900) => 2.0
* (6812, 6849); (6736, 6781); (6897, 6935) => 2.2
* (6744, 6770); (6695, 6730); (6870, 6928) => 5.3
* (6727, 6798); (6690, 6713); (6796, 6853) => 3.8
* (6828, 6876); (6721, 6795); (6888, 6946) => 4.9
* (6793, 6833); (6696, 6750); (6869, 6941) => 4.3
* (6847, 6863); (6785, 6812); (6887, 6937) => 2.0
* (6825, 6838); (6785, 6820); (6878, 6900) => 0.1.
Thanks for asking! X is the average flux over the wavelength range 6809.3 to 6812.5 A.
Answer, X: 59.4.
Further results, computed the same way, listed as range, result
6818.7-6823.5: 65.7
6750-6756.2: 56.7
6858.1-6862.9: 58.3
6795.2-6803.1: 62.7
